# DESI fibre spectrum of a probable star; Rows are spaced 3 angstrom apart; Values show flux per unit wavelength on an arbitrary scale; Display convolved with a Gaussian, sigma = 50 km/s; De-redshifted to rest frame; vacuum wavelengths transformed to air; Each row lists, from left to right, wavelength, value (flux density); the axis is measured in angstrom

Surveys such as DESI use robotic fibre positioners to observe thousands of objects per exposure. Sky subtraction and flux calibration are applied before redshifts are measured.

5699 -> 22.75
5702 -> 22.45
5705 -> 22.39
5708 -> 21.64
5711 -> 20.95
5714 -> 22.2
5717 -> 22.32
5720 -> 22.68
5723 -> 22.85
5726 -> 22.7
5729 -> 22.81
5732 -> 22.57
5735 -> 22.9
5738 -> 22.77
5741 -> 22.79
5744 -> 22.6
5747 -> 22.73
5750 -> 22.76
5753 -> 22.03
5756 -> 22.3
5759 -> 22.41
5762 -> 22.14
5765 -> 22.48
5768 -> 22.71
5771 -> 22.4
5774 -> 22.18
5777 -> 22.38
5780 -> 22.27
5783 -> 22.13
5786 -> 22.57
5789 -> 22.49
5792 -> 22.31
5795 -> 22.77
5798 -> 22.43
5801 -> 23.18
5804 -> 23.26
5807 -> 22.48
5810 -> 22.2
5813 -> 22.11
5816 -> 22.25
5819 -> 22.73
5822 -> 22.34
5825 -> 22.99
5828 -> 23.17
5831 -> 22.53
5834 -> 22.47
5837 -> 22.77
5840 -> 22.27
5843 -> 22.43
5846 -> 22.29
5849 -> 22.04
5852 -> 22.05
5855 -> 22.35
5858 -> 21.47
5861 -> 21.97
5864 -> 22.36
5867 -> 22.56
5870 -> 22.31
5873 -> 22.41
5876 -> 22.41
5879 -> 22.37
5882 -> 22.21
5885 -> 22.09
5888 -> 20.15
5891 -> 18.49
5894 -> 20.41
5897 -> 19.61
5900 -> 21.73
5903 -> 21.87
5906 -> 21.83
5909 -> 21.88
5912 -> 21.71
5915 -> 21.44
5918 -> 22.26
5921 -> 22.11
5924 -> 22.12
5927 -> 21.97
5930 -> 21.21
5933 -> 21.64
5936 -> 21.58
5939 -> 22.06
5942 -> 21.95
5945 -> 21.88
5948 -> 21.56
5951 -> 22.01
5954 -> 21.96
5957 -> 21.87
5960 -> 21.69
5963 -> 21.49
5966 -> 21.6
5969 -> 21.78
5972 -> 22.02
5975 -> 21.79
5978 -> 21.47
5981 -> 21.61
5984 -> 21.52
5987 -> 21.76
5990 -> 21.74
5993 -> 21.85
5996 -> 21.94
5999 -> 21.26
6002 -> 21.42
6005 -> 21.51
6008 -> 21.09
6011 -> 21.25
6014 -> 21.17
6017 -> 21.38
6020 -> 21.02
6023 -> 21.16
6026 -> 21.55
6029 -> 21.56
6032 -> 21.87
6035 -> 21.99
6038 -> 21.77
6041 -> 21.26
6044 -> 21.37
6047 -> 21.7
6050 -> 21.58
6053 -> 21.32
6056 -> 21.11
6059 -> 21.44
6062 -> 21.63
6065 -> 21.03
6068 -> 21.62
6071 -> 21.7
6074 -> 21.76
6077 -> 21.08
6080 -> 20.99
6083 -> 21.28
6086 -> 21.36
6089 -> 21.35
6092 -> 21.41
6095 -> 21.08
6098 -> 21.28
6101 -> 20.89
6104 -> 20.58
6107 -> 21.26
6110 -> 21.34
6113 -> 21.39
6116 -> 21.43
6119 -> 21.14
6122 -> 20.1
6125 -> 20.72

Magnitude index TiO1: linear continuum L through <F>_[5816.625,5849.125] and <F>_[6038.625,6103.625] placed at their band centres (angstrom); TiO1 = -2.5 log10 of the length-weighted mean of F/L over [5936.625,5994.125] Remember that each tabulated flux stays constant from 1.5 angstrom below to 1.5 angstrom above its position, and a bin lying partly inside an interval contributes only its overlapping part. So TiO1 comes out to 0.01 mag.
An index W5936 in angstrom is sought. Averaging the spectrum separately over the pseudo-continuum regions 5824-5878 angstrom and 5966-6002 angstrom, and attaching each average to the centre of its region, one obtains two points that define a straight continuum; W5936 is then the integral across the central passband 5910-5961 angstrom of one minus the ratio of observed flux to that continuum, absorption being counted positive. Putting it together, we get 0.3 angstrom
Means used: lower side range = 22.4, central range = 21.8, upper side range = 21.7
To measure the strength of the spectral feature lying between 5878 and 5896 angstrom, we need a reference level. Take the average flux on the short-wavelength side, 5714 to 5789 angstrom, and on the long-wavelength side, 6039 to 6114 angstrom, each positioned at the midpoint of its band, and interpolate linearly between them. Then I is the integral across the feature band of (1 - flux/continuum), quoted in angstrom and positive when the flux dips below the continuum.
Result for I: 0.9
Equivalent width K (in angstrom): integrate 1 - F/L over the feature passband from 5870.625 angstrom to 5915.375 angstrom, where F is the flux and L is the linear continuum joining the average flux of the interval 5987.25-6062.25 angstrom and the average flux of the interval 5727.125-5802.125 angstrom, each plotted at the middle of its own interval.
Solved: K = 1.3 angstrom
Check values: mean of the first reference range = 22.5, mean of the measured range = 21.4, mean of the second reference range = 21.5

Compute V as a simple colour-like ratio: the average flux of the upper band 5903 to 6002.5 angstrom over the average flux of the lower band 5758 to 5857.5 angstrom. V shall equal 0.97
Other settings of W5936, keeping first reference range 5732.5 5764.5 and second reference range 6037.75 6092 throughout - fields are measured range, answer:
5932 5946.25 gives 0.02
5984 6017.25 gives 0.21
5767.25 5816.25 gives -0.21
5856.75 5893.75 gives 0.66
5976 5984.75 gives 0.06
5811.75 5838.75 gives -0.40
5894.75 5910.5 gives 0.46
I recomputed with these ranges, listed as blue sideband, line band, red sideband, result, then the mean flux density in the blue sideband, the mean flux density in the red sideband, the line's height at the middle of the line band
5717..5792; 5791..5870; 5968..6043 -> -0.8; 22.5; 21.5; 22.2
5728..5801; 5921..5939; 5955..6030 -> 0.0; 22.5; 21.5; 21.8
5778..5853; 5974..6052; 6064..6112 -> 0.3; 22.5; 21.3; 21.6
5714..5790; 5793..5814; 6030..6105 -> -0.3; 22.5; 21.4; 22.3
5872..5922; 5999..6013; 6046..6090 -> 0.1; 21.5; 21.4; 21.4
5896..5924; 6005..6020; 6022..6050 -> 0.3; 21.7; 21.6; 21.6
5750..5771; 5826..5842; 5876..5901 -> -0.8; 22.4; 21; 21.6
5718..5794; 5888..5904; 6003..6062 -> 1.2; 22.5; 21.4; 22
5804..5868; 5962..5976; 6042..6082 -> 0.0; 22.4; 21.4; 21.8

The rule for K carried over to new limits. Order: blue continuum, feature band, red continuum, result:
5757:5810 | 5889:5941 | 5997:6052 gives 1.23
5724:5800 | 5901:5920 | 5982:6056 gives 0.08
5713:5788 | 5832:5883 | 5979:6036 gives -0.44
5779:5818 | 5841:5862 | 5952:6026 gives 0.14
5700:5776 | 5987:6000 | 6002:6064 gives -0.09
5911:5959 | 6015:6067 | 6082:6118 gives -0.04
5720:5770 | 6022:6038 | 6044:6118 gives -0.11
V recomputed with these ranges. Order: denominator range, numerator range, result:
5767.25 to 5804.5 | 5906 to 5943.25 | 0.97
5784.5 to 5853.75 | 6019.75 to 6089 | 0.95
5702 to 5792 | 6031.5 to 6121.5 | 0.95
